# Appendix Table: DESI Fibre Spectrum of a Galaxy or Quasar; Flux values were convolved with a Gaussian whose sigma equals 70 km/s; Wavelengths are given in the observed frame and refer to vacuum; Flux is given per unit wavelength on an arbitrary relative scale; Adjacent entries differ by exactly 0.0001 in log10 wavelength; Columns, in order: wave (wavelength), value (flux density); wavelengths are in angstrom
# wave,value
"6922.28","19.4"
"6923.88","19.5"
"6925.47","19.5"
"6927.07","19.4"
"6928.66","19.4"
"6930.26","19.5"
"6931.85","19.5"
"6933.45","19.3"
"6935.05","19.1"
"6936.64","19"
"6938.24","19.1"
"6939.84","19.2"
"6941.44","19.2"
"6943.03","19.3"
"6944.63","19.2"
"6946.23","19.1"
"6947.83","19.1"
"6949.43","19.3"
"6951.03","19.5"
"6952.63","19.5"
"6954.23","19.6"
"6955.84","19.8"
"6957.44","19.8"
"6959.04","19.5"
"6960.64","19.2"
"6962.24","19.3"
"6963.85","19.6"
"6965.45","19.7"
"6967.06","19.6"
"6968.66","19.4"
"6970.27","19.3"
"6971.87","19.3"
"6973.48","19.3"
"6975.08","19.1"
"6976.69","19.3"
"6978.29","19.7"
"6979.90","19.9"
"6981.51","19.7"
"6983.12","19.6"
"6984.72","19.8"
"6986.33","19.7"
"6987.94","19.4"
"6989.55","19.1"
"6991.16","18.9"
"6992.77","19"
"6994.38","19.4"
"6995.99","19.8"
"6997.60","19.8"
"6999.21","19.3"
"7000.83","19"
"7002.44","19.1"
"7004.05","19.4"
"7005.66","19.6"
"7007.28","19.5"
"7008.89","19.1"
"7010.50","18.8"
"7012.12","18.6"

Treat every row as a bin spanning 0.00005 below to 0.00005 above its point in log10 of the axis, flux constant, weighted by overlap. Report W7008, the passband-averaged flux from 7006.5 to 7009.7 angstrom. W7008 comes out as 19.3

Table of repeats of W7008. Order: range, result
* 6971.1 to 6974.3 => 19.3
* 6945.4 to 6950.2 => 19.2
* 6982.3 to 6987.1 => 19.7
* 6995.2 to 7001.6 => 19.5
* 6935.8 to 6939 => 19.1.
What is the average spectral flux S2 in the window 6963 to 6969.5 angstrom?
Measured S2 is 19.5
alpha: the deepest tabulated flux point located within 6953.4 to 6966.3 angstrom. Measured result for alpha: 19.2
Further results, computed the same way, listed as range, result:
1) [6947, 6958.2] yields 19.1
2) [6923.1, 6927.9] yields 19.4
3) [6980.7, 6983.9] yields 19.6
